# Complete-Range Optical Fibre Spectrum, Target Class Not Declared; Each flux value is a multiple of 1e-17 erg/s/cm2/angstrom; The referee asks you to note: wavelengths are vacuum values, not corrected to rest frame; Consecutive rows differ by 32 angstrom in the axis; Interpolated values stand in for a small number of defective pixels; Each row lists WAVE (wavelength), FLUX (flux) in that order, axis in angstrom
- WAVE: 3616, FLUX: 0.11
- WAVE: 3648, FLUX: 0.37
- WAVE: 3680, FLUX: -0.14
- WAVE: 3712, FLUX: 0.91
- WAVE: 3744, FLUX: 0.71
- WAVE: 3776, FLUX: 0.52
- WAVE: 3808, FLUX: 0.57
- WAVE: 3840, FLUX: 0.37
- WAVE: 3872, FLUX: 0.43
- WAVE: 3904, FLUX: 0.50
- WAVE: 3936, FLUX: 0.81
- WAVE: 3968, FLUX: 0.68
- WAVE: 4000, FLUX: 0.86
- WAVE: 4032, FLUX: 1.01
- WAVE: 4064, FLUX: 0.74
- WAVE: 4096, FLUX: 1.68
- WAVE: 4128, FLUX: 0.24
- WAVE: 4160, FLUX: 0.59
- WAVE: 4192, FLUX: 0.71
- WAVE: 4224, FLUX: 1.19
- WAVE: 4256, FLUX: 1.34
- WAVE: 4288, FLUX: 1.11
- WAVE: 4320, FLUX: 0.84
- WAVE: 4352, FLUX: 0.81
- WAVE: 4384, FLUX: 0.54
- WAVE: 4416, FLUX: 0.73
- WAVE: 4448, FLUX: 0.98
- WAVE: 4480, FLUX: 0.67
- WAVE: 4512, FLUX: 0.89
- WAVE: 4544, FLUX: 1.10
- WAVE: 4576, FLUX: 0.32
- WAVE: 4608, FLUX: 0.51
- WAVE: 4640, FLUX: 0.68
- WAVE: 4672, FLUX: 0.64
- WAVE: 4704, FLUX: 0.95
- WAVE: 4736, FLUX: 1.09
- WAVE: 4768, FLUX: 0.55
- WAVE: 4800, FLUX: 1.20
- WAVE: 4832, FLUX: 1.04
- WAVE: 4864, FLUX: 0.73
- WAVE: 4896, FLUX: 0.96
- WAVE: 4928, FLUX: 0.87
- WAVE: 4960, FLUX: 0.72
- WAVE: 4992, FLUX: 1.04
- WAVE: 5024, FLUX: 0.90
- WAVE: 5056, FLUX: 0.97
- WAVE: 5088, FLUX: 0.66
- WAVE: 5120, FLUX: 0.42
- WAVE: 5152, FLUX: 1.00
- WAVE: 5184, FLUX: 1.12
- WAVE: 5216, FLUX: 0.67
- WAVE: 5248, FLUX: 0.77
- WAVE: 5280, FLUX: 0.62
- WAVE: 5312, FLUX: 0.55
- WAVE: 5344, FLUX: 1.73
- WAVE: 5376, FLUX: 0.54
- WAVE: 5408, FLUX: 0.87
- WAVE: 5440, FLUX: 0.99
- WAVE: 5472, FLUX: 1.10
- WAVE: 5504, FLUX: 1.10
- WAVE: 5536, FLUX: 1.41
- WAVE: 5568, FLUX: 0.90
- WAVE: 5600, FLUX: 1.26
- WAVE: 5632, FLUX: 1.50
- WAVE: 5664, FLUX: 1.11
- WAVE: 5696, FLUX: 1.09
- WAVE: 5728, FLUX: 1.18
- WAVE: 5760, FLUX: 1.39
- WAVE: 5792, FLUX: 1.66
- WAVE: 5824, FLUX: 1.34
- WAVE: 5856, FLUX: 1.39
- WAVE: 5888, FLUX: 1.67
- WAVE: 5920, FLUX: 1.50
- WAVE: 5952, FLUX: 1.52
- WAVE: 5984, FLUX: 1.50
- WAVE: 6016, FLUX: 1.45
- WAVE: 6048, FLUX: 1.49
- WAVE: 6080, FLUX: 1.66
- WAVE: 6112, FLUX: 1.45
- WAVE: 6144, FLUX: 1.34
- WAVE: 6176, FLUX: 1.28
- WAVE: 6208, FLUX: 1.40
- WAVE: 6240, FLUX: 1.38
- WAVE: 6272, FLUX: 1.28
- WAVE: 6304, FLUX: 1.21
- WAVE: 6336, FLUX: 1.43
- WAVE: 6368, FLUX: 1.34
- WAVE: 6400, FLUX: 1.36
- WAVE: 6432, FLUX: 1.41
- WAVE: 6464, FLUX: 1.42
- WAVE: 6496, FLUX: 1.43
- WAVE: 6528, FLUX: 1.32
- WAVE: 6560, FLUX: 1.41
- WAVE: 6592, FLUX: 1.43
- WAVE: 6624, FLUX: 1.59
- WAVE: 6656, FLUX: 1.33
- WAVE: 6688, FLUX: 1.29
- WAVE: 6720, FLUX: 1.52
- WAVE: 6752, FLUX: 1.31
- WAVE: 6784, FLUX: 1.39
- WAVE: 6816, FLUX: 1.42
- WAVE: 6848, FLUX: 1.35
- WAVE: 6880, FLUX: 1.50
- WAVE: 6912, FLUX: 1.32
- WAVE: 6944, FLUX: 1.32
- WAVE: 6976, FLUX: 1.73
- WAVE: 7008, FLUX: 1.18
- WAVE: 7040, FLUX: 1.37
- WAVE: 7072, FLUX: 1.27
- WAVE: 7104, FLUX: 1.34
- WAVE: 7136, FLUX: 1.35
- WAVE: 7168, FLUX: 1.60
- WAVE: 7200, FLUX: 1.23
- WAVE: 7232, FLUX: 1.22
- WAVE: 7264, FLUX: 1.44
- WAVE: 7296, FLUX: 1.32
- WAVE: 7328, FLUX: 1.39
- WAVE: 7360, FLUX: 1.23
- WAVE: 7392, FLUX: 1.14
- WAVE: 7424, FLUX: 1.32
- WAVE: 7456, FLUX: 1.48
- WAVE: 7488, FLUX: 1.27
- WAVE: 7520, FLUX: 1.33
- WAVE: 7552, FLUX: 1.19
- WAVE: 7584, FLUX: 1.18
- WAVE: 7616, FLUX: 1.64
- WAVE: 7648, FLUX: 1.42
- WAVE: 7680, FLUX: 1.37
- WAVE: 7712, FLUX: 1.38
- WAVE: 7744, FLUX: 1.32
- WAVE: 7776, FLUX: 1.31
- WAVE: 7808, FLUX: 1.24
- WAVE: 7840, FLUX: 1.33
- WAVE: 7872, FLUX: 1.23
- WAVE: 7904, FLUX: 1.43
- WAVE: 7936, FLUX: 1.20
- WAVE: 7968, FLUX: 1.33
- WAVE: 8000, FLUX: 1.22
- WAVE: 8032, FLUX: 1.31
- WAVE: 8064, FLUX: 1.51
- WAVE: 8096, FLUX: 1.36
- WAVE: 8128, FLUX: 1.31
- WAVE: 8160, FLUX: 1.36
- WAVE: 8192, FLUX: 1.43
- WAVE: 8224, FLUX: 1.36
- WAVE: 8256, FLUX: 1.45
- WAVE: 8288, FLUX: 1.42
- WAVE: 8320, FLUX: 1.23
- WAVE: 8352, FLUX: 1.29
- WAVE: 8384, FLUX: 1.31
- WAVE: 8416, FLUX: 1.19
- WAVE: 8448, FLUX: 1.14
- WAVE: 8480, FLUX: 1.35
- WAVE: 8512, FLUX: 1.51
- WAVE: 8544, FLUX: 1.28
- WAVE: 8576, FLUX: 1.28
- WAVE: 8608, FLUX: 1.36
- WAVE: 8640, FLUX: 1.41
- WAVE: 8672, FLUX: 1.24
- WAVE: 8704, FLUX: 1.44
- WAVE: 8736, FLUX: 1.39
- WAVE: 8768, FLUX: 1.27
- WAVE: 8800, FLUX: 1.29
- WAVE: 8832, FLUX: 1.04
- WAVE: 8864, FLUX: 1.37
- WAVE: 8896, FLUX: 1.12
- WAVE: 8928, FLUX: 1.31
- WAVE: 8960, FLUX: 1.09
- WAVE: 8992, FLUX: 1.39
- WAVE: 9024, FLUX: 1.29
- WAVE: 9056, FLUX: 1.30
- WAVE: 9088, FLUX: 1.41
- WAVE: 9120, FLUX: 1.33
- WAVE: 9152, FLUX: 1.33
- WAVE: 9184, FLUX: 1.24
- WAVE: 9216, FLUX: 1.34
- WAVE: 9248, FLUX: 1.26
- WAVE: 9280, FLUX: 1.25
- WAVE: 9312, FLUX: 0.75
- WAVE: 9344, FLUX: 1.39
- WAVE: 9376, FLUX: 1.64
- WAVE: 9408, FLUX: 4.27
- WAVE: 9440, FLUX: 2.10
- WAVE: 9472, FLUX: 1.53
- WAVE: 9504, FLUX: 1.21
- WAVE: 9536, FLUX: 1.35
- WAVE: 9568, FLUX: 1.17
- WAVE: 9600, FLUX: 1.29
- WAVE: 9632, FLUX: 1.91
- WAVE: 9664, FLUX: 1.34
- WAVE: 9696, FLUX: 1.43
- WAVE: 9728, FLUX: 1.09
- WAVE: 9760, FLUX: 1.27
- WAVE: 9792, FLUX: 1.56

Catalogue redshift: 0.43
